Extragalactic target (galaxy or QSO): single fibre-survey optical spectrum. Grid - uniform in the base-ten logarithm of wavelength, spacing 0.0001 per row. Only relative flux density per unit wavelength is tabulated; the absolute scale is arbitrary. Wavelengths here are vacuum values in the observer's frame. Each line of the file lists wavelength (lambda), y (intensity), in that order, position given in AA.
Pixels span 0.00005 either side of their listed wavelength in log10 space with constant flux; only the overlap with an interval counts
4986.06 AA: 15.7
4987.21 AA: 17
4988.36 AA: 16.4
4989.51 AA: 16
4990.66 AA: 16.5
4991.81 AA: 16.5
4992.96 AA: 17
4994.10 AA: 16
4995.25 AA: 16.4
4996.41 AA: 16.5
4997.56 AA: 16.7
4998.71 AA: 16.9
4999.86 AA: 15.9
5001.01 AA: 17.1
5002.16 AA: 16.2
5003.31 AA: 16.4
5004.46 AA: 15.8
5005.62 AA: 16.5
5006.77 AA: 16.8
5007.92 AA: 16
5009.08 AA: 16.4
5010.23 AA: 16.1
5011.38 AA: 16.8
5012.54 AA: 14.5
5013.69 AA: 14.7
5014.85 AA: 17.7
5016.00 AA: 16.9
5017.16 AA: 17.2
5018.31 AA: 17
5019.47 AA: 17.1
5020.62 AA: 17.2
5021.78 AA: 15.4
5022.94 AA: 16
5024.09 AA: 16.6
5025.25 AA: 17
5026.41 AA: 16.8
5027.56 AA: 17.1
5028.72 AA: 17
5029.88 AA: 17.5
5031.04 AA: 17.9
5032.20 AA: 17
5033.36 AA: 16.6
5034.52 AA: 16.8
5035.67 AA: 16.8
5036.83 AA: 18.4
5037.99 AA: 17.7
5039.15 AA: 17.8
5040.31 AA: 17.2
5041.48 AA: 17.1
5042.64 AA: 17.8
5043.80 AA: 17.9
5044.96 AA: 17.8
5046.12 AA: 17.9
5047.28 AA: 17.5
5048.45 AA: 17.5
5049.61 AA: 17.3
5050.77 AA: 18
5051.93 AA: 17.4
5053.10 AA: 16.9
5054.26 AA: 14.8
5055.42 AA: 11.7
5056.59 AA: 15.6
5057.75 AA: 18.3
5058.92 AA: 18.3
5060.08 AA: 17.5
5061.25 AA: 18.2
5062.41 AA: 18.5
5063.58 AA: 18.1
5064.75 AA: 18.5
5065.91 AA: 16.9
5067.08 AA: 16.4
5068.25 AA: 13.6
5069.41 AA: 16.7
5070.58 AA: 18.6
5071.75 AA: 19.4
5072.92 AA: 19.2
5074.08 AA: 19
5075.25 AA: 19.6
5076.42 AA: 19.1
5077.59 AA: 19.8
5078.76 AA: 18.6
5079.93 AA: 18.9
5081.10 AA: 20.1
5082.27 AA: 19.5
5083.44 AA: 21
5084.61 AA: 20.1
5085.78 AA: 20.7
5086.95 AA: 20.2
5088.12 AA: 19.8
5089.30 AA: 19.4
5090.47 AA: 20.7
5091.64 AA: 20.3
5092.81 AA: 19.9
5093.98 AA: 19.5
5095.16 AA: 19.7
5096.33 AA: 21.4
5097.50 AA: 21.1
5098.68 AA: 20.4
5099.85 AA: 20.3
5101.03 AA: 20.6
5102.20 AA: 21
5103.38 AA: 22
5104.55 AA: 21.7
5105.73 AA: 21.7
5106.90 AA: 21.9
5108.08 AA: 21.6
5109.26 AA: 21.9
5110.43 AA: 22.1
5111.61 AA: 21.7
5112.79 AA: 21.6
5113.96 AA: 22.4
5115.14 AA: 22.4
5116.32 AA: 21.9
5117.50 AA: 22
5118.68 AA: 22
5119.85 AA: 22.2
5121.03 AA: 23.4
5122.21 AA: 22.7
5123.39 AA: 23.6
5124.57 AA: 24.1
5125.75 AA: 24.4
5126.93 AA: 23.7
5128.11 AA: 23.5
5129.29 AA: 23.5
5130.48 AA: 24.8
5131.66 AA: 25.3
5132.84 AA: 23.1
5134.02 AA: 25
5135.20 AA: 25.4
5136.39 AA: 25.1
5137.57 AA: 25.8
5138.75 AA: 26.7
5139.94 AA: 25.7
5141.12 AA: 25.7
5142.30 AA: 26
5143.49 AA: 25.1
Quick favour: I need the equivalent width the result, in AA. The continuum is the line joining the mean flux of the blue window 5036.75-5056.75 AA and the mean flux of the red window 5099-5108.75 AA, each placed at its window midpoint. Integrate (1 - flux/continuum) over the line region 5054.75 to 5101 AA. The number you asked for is 1.3 AA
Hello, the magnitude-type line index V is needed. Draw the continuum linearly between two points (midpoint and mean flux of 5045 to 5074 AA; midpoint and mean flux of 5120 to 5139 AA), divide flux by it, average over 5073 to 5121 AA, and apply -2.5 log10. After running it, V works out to 0.01 mag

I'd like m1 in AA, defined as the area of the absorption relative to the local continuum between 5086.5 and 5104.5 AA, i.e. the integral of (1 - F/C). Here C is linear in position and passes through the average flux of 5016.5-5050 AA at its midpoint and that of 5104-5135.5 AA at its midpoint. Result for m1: 0.7 AA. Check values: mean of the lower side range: 17.2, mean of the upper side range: 22.9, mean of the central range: 20.5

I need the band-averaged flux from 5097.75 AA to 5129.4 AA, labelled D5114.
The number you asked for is 22.2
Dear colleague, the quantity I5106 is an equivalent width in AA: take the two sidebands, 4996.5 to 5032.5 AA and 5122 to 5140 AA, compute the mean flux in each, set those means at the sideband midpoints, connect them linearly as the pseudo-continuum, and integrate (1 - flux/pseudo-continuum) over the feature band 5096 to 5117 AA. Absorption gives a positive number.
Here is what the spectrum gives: 1.20 AA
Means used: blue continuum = 16.6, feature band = 21.5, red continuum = 24.5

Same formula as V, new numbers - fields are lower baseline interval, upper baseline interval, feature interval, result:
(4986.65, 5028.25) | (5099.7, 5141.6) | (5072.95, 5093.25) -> 0.061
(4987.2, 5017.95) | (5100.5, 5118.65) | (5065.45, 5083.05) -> 0.091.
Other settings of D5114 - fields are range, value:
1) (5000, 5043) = 16.8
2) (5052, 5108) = 19.1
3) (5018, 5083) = 17.5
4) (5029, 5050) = 17.5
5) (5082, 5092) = 20.2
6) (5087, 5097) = 20.1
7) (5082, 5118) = 21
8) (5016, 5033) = 16.9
